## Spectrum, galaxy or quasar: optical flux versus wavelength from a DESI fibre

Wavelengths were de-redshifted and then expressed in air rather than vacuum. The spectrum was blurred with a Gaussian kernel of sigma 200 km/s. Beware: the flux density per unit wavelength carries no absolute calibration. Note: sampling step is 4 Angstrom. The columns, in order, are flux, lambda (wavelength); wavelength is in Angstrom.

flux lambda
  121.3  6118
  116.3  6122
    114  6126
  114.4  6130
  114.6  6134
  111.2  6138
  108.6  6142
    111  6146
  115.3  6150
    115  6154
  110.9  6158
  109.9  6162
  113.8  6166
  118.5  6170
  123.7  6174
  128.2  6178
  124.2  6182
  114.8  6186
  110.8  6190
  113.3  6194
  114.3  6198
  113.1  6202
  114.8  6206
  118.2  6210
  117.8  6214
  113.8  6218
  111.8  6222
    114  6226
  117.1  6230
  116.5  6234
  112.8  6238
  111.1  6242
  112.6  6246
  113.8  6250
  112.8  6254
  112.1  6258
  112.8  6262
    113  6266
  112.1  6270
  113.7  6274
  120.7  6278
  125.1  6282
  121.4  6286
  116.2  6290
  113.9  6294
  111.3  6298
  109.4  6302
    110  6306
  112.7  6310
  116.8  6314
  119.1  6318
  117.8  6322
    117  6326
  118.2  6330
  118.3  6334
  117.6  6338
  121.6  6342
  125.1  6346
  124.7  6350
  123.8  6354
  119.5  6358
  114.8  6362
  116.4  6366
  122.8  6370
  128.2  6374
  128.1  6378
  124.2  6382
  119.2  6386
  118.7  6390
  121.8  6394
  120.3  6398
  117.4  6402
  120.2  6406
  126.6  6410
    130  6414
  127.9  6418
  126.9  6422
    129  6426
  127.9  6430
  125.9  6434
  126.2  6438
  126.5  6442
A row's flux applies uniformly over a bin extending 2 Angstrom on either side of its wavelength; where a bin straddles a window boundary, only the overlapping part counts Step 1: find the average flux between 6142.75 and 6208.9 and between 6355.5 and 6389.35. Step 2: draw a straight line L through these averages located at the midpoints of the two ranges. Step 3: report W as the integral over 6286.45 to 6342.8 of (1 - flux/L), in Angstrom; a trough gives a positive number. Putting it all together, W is 1.9 Angstrom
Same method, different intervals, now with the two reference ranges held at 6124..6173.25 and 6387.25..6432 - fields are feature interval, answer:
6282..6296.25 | 0.1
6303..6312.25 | 0.7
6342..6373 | 0.2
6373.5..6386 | -0.3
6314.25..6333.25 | 0.4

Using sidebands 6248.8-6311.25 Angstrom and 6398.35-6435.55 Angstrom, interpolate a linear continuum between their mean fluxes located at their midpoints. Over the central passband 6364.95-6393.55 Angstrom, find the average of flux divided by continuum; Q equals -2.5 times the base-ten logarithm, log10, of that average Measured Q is -0.002 mag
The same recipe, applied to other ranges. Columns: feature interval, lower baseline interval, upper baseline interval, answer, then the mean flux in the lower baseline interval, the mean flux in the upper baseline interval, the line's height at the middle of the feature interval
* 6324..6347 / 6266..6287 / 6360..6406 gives 0.00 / 118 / 121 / 120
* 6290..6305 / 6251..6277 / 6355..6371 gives 0.03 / 113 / 118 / 115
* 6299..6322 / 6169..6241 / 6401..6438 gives 0.07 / 116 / 126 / 121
